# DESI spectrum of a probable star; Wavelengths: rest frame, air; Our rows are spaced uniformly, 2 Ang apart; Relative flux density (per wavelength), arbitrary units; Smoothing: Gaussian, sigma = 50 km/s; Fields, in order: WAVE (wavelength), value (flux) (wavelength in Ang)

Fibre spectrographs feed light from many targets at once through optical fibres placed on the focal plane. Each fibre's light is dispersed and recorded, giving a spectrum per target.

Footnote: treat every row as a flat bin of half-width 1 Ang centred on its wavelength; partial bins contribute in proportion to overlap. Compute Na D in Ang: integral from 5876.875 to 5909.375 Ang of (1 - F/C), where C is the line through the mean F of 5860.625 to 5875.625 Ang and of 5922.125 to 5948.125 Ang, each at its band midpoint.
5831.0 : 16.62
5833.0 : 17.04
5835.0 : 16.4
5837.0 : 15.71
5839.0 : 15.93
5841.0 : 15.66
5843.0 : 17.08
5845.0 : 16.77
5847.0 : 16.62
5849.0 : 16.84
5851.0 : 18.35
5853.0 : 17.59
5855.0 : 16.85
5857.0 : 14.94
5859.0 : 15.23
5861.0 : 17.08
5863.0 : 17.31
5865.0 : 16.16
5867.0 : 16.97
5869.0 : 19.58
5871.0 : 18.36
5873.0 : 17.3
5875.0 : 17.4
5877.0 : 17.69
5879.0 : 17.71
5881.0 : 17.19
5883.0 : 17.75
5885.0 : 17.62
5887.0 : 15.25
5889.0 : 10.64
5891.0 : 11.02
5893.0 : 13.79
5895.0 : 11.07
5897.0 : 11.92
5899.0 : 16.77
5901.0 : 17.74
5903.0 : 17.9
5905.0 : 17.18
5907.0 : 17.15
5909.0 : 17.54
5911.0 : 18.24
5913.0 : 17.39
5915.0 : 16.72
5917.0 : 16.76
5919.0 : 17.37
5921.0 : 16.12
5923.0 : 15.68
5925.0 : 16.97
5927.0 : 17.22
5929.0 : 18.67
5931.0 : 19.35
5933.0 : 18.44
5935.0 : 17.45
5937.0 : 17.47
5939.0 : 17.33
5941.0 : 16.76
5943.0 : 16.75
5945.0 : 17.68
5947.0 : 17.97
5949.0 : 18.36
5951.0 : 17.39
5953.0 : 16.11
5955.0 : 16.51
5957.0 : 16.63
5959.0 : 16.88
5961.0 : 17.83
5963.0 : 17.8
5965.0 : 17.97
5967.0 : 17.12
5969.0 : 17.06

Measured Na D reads 3.7 Ang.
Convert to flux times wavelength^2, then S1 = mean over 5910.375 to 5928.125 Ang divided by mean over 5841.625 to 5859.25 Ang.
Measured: 1.04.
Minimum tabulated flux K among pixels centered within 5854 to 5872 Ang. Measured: 14.94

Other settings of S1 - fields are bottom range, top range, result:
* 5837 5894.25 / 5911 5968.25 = 1.08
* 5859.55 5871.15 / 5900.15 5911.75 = 1.02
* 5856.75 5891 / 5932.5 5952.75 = 1.08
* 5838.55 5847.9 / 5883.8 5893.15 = 0.85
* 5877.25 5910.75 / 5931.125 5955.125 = 1.14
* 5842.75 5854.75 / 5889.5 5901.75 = 0.80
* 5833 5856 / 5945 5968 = 1.08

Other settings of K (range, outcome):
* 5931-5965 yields 16.11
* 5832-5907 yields 10.64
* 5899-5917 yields 16.72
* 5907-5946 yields 15.68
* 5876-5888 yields 15.25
